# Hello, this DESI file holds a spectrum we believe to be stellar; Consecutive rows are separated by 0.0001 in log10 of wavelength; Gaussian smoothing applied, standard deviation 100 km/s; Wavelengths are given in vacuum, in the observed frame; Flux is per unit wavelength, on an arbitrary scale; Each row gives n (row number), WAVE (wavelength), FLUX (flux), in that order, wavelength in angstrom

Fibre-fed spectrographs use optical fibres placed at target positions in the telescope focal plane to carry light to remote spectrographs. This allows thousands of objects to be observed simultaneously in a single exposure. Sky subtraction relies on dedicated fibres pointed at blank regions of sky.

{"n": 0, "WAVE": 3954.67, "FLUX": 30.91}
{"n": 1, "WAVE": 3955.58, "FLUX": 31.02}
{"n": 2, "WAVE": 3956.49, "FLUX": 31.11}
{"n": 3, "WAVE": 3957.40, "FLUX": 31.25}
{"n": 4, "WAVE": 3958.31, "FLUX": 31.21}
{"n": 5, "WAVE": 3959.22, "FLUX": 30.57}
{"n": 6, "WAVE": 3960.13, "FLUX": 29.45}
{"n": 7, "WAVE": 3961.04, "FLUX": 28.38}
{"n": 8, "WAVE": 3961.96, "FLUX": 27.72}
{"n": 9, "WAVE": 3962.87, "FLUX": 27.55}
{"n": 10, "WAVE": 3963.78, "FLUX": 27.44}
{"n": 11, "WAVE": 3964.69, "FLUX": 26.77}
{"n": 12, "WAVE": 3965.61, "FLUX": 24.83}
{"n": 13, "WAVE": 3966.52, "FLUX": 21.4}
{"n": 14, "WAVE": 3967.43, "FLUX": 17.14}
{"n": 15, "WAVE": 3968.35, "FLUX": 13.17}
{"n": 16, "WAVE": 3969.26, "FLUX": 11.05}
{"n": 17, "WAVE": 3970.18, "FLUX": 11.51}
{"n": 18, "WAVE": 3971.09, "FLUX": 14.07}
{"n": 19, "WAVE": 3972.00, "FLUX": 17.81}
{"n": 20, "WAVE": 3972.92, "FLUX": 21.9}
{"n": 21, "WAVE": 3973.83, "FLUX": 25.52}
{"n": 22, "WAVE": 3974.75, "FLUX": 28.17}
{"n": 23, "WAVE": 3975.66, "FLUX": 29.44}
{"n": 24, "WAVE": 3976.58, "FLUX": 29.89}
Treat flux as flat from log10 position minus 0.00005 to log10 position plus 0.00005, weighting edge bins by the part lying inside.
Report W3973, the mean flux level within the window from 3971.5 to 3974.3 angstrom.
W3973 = 21.6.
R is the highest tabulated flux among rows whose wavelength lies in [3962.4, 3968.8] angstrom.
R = 27.55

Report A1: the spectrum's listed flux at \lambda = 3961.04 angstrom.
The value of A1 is 28.38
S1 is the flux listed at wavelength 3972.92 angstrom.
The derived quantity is 21.9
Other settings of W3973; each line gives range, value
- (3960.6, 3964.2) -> 27.8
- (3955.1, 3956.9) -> 31.1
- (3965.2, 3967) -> 23.1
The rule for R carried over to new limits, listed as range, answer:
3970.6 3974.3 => 25.52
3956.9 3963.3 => 31.25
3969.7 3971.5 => 14.07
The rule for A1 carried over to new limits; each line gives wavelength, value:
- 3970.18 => 11.51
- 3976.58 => 29.89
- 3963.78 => 27.44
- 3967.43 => 17.14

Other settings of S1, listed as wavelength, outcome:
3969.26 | 11.05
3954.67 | 30.91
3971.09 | 14.07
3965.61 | 24.83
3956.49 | 31.11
